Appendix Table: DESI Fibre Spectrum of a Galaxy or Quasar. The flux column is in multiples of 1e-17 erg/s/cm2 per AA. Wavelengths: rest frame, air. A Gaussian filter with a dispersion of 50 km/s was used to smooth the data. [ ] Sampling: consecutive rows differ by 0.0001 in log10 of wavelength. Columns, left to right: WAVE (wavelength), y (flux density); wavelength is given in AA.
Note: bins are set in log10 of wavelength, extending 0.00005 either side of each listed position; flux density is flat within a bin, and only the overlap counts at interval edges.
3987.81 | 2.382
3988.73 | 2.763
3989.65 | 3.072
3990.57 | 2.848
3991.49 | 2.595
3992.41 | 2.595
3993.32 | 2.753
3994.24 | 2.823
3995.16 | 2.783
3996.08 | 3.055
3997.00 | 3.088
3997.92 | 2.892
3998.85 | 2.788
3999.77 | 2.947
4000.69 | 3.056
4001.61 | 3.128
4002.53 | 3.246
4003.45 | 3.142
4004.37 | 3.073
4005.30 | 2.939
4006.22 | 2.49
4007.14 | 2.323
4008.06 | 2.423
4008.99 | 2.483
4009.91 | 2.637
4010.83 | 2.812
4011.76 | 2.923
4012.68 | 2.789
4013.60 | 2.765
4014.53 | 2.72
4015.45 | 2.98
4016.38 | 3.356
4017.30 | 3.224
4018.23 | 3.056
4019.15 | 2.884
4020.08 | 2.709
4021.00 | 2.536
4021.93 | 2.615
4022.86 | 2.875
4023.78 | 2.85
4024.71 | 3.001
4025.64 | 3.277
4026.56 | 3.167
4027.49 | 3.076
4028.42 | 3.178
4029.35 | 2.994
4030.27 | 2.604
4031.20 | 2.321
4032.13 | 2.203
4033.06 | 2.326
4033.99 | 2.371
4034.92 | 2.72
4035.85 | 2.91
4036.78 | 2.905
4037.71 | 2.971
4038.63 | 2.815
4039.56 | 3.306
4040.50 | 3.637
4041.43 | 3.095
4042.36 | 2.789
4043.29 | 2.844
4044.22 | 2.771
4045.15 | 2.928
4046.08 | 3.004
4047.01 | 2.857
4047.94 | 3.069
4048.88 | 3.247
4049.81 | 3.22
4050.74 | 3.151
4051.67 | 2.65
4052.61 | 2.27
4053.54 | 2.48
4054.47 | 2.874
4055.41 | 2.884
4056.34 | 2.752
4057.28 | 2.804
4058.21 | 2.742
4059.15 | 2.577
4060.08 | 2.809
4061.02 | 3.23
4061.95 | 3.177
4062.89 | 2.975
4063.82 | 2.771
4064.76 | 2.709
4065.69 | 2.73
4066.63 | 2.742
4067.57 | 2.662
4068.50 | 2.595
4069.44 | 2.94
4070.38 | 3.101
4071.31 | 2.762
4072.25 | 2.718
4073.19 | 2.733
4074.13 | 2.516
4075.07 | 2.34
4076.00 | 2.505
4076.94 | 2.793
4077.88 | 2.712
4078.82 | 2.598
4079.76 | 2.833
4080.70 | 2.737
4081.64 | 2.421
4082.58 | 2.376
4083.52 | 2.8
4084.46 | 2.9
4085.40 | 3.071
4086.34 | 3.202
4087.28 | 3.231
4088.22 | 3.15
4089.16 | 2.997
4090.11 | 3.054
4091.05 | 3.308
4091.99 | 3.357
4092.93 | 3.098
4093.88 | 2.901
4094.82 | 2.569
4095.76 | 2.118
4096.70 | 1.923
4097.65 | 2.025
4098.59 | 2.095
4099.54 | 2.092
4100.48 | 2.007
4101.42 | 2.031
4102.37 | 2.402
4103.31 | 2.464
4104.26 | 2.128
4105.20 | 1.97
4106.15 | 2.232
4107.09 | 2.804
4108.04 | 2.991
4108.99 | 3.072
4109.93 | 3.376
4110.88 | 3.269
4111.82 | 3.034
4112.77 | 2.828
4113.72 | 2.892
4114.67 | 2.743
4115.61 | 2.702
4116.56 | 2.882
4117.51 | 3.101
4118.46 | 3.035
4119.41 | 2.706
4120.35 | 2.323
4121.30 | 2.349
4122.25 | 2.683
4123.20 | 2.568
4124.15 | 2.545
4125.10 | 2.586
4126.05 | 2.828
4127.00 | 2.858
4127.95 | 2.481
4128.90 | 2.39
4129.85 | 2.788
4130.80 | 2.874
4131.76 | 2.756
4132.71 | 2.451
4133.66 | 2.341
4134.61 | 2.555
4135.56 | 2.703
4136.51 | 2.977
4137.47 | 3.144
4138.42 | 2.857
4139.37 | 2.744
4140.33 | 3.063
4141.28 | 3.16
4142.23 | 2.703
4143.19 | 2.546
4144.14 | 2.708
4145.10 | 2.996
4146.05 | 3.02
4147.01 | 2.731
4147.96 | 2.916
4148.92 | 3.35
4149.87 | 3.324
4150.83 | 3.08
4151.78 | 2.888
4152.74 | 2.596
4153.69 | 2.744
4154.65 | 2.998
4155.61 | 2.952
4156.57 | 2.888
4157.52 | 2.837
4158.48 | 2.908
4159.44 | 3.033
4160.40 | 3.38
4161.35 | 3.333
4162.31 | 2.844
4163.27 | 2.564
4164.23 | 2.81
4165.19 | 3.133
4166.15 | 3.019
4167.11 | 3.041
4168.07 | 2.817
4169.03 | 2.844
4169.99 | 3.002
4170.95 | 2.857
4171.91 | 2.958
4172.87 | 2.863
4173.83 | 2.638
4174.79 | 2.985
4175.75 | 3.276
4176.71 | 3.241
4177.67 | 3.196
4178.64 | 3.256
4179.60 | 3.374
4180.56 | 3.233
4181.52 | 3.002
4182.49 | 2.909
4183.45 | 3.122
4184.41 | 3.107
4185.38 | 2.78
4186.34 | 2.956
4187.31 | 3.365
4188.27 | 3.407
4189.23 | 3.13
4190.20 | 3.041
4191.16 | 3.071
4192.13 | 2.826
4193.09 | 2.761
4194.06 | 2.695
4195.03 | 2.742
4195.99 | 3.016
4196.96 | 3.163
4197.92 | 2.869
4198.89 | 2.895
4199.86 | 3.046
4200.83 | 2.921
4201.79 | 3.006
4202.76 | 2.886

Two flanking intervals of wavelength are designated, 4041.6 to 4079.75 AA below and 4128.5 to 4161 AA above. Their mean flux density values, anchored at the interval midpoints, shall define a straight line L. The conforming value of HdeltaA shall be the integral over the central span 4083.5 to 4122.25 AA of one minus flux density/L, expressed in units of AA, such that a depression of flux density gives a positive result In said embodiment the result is 1.7 AA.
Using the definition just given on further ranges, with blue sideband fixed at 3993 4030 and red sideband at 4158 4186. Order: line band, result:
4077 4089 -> 0.5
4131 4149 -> 1.1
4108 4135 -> 2.0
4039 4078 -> 1.1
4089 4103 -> 2.1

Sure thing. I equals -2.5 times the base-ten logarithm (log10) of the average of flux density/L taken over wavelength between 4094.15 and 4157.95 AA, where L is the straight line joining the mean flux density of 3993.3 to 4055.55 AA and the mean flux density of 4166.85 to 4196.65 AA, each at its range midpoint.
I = 0.10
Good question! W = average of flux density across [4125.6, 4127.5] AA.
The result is 2.84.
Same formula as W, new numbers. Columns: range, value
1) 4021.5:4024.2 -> 2.78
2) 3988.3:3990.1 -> 2.92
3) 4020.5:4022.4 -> 2.58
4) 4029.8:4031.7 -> 2.47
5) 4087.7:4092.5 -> 3.17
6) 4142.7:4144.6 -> 2.62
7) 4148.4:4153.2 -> 3.05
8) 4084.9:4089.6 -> 3.13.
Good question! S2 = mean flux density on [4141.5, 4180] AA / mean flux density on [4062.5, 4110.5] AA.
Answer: 1.11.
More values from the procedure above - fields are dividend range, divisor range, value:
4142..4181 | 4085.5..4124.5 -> 1.10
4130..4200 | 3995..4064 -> 1.03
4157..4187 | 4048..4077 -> 1.08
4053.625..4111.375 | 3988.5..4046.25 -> 0.95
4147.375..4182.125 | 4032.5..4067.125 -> 1.05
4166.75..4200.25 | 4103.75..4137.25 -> 1.11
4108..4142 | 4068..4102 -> 1.04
